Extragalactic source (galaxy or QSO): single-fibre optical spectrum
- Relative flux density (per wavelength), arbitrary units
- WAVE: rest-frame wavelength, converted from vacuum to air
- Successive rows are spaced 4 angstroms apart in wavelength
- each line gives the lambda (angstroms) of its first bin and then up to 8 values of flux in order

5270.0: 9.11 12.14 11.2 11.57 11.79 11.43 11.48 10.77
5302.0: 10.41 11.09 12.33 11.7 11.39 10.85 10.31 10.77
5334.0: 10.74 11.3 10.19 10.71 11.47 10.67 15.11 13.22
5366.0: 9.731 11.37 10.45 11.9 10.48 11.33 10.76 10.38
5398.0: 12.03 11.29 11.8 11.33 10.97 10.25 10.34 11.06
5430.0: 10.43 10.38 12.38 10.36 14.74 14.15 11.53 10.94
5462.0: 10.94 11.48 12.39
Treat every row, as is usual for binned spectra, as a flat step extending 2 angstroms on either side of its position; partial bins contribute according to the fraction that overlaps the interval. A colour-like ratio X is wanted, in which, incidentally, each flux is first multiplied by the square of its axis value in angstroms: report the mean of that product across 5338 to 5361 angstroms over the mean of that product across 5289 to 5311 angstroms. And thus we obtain 1.1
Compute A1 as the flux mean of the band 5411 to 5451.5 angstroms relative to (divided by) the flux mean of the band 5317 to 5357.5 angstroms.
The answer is 1.04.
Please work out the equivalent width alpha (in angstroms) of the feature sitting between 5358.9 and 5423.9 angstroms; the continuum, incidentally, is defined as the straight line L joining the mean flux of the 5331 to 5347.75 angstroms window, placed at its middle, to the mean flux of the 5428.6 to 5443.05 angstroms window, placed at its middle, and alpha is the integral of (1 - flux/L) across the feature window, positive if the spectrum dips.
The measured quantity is -1.9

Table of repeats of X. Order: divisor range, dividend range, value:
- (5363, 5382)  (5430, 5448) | 1.10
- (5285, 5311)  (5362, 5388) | 1.01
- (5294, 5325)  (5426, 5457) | 1.12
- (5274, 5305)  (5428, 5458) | 1.12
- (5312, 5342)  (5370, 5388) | 1.03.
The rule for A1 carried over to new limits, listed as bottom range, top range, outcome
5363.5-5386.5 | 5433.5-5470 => 1.10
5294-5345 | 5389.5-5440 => 1.00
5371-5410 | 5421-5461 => 1.04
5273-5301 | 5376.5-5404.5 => 0.98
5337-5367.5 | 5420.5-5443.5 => 0.94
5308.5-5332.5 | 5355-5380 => 1.06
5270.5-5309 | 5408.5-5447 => 0.99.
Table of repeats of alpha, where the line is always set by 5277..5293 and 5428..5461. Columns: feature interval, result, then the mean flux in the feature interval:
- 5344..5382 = 0.3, 11.6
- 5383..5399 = 1.0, 11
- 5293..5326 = 1.1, 11.2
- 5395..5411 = 0.3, 11.6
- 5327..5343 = 1.2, 10.8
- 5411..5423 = 1.2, 10.6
